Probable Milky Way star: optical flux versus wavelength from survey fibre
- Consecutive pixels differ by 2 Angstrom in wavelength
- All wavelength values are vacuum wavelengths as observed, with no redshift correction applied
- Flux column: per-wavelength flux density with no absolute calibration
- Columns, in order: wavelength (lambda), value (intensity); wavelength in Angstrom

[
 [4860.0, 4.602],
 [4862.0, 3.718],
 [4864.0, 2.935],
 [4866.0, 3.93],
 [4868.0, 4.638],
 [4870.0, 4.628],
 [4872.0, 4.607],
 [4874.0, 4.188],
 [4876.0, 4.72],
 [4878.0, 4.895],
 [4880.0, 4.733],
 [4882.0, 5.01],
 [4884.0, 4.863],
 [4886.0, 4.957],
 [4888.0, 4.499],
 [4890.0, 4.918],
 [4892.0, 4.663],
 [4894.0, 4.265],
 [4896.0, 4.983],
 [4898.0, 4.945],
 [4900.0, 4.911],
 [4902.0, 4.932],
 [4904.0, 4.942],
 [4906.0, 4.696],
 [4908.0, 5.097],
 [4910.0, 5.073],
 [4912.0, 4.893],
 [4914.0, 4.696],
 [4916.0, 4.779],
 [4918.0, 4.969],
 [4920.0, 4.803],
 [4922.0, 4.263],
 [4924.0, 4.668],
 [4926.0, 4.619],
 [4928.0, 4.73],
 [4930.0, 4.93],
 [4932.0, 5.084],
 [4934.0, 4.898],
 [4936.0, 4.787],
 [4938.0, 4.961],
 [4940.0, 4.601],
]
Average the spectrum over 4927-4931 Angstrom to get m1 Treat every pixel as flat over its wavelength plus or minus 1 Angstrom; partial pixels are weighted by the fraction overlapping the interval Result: 4.83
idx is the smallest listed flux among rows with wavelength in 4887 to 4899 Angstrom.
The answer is 4.265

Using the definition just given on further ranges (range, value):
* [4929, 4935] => 4.898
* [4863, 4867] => 2.935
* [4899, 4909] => 4.696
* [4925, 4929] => 4.619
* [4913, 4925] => 4.263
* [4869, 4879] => 4.188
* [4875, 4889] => 4.499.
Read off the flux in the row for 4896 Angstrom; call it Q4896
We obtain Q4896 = 4.983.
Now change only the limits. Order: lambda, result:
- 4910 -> 5.073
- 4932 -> 5.084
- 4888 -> 4.499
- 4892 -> 4.663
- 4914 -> 4.696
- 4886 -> 4.957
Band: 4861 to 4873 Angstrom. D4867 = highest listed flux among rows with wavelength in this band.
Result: 4.638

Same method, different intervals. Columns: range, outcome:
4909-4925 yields 5.073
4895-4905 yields 4.983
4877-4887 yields 5.01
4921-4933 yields 5.084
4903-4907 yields 4.942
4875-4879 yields 4.895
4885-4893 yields 4.957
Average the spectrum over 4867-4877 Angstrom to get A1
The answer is 4.56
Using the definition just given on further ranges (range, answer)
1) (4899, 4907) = 4.87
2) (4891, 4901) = 4.75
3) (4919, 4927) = 4.59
